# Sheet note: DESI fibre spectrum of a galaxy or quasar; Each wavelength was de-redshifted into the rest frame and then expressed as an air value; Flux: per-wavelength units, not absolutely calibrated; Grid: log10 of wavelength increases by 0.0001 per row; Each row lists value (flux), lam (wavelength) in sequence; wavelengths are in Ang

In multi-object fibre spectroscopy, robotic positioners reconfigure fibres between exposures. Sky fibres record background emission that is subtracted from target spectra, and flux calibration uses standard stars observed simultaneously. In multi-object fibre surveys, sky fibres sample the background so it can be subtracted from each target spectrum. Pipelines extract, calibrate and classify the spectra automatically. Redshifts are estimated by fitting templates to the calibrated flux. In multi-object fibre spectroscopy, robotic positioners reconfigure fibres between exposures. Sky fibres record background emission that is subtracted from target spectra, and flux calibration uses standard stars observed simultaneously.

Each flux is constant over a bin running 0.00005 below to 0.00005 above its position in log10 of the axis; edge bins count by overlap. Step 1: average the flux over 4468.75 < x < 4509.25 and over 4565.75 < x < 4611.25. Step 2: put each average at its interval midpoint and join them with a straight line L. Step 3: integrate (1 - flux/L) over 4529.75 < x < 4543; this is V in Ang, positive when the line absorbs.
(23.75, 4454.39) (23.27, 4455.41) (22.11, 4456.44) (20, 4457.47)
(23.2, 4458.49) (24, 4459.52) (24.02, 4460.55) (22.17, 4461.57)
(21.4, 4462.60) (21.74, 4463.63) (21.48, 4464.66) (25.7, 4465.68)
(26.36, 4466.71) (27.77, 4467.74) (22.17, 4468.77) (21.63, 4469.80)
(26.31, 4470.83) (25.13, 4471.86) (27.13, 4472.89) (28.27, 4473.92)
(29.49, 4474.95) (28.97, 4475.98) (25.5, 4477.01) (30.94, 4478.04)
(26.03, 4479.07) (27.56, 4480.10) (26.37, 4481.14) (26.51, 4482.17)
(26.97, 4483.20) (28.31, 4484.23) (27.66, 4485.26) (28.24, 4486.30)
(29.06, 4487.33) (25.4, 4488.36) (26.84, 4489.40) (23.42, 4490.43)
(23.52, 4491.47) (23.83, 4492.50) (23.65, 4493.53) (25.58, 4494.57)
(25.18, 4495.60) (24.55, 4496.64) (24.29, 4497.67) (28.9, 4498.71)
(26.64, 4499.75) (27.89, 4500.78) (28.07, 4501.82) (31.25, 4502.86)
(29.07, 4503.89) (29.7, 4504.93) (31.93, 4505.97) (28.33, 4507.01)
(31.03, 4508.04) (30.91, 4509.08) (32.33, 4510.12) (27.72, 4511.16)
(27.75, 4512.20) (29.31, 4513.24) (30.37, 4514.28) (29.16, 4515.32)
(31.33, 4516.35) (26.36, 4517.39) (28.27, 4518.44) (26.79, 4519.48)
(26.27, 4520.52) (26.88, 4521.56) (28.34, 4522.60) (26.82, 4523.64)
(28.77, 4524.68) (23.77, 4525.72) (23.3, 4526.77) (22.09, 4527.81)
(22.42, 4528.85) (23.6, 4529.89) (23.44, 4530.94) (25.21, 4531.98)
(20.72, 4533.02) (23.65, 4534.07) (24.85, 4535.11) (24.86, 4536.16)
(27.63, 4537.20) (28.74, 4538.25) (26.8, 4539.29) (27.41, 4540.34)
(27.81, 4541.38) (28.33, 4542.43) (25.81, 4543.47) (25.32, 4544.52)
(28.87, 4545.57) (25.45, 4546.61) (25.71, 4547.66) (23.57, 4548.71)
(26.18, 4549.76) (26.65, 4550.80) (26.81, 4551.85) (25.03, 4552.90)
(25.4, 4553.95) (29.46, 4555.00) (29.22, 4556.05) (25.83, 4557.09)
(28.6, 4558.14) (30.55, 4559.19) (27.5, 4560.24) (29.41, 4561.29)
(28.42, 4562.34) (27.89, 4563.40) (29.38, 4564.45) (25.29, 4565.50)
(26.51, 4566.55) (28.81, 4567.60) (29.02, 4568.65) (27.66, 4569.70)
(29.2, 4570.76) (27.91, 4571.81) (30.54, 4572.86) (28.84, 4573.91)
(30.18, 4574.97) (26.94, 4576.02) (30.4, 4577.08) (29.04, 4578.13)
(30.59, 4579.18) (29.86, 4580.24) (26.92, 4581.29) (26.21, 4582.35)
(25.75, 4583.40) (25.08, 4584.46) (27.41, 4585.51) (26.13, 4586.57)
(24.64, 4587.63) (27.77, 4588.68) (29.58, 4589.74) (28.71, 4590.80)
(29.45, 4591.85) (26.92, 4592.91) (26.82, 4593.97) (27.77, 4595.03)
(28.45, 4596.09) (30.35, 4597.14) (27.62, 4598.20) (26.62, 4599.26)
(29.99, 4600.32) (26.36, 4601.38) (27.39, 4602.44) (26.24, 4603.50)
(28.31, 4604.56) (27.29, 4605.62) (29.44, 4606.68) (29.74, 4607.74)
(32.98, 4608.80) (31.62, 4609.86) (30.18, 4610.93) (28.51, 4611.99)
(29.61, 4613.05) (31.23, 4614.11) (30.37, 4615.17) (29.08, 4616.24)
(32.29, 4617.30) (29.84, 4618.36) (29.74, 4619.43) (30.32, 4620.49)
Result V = 0.9 Ang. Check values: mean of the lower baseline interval 27.1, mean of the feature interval 25.7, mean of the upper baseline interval 28.3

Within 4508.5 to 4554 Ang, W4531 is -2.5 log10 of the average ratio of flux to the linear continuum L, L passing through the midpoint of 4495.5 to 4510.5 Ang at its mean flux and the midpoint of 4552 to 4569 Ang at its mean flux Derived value 0.07 mag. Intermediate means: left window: 28.7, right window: 27.9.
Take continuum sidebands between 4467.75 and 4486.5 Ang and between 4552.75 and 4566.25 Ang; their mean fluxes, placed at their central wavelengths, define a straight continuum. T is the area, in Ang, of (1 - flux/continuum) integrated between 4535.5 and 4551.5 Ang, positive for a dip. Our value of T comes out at 0.63 Ang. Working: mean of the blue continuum 26.8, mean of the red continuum 27.9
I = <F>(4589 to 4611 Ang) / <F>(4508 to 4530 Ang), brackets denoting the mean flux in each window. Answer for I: 1.0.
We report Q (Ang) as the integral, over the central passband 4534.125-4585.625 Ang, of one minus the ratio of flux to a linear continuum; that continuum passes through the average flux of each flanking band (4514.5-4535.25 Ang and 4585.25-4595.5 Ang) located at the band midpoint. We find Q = -1.6 Ang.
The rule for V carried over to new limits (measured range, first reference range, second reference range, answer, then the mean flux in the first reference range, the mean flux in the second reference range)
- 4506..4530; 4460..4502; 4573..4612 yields -0.88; 25.9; 28.3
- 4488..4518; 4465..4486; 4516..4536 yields -2.09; 26.7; 25.3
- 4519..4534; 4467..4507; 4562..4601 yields 1.38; 26.8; 28.1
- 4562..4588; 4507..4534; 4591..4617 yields 0.21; 26.9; 28.9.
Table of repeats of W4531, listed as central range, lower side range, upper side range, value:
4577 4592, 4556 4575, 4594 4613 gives 0.03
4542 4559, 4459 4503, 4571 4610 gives 0.03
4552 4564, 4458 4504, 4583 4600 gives -0.03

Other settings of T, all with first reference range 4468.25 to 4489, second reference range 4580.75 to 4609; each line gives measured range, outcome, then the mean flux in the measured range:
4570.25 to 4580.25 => -0.6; 29.3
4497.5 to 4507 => -0.6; 28.8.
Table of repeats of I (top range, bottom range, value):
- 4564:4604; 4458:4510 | 1.06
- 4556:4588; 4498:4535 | 1.03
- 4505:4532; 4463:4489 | 1.04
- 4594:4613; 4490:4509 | 1.06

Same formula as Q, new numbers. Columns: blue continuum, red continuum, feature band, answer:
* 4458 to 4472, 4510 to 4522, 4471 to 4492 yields -1.51 Ang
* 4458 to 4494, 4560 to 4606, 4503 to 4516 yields -1.73 Ang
